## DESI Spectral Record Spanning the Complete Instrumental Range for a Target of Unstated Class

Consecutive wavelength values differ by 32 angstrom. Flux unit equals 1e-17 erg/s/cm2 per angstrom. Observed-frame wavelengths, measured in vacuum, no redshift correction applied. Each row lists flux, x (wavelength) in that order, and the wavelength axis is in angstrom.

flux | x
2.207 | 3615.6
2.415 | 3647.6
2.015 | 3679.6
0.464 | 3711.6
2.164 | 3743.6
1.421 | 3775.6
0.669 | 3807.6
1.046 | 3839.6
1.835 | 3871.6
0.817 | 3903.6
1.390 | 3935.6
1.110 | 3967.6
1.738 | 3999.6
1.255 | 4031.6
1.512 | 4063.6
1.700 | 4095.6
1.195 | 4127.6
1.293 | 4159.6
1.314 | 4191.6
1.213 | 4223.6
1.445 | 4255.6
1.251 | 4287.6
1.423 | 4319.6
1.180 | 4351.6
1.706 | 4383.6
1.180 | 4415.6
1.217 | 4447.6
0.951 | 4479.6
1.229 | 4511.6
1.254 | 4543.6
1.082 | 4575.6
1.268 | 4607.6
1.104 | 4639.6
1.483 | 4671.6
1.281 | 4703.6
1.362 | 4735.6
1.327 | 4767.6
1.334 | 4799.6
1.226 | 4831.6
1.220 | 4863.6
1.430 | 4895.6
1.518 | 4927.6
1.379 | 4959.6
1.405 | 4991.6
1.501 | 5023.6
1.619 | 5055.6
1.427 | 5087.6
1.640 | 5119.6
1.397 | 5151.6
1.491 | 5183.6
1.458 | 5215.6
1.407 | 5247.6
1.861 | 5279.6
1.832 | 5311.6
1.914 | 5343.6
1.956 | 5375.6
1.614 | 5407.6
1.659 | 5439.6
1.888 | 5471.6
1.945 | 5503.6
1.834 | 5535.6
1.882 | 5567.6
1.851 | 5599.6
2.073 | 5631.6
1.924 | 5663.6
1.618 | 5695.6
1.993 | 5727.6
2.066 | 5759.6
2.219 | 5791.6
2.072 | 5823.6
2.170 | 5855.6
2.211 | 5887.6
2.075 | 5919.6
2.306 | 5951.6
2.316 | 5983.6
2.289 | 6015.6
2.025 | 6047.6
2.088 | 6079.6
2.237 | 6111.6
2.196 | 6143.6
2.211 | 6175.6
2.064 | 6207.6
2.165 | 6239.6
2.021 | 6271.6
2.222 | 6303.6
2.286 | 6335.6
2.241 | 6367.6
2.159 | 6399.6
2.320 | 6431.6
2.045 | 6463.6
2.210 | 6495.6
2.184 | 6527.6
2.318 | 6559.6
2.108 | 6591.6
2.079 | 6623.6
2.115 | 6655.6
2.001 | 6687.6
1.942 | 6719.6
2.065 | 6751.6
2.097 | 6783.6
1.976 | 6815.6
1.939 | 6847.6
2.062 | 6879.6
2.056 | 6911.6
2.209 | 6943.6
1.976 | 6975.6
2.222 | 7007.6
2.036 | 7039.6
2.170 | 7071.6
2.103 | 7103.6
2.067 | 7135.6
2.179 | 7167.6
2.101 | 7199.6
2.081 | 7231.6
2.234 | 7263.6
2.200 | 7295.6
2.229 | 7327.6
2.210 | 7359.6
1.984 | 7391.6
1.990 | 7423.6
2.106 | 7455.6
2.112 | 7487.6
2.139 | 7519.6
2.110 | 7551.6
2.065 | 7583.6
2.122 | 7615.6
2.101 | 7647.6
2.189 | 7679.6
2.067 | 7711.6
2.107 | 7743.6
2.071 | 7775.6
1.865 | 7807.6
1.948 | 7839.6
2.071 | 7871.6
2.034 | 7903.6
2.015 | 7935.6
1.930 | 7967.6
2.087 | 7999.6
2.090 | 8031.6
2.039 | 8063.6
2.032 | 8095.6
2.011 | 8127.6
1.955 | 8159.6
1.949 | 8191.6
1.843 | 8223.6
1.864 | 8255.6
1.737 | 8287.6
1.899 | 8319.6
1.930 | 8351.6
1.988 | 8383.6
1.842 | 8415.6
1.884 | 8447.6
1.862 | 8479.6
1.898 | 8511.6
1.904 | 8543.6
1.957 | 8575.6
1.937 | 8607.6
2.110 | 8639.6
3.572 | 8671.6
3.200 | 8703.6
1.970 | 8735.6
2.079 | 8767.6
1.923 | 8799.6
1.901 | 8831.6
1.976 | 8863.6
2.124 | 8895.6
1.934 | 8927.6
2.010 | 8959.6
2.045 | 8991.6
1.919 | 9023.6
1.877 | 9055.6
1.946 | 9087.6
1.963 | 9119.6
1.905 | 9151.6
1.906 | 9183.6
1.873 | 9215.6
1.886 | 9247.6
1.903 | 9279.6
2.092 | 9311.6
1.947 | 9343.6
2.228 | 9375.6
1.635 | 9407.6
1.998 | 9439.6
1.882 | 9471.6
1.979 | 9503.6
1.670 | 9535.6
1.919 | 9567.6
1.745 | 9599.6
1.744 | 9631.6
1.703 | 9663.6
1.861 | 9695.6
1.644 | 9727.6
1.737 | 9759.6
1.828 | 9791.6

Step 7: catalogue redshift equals 0.32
